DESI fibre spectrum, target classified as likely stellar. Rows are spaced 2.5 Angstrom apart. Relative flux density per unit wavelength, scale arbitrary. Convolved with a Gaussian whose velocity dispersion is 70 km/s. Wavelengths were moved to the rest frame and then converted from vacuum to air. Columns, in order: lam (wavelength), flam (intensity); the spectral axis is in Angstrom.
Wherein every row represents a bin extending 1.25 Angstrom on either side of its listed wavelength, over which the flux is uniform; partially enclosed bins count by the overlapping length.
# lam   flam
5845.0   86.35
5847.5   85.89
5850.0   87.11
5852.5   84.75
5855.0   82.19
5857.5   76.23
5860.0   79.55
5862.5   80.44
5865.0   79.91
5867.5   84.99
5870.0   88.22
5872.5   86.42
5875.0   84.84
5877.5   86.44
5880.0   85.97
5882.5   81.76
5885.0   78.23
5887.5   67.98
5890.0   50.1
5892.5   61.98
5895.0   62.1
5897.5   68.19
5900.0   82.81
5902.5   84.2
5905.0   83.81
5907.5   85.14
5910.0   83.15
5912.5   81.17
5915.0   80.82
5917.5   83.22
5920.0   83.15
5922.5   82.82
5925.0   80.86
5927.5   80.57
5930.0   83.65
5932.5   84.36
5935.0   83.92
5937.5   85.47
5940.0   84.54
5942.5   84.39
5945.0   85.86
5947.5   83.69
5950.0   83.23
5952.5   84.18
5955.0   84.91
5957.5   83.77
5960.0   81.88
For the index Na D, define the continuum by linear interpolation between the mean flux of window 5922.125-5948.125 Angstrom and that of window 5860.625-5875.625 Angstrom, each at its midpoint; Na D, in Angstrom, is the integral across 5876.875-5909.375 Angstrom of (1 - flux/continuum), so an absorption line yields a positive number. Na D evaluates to 3.3 Angstrom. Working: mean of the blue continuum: 83.9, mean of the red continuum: 83.7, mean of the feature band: 75.2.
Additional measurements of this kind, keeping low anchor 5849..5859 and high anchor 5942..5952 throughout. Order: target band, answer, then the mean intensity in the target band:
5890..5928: 2.5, 78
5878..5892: 1.7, 73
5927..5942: 0.0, 83.9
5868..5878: -0.4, 86.4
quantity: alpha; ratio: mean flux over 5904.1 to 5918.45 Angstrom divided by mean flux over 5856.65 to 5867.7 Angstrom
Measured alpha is 1.0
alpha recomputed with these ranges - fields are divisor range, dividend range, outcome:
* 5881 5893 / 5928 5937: 1.22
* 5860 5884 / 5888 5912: 0.88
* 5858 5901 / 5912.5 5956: 1.08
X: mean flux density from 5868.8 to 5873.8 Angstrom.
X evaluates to 87.3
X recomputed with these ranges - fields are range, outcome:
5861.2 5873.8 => 84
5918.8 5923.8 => 83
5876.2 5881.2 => 86.2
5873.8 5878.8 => 85.7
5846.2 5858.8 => 83.2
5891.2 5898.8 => 64.1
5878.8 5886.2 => 82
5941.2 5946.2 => 85.1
